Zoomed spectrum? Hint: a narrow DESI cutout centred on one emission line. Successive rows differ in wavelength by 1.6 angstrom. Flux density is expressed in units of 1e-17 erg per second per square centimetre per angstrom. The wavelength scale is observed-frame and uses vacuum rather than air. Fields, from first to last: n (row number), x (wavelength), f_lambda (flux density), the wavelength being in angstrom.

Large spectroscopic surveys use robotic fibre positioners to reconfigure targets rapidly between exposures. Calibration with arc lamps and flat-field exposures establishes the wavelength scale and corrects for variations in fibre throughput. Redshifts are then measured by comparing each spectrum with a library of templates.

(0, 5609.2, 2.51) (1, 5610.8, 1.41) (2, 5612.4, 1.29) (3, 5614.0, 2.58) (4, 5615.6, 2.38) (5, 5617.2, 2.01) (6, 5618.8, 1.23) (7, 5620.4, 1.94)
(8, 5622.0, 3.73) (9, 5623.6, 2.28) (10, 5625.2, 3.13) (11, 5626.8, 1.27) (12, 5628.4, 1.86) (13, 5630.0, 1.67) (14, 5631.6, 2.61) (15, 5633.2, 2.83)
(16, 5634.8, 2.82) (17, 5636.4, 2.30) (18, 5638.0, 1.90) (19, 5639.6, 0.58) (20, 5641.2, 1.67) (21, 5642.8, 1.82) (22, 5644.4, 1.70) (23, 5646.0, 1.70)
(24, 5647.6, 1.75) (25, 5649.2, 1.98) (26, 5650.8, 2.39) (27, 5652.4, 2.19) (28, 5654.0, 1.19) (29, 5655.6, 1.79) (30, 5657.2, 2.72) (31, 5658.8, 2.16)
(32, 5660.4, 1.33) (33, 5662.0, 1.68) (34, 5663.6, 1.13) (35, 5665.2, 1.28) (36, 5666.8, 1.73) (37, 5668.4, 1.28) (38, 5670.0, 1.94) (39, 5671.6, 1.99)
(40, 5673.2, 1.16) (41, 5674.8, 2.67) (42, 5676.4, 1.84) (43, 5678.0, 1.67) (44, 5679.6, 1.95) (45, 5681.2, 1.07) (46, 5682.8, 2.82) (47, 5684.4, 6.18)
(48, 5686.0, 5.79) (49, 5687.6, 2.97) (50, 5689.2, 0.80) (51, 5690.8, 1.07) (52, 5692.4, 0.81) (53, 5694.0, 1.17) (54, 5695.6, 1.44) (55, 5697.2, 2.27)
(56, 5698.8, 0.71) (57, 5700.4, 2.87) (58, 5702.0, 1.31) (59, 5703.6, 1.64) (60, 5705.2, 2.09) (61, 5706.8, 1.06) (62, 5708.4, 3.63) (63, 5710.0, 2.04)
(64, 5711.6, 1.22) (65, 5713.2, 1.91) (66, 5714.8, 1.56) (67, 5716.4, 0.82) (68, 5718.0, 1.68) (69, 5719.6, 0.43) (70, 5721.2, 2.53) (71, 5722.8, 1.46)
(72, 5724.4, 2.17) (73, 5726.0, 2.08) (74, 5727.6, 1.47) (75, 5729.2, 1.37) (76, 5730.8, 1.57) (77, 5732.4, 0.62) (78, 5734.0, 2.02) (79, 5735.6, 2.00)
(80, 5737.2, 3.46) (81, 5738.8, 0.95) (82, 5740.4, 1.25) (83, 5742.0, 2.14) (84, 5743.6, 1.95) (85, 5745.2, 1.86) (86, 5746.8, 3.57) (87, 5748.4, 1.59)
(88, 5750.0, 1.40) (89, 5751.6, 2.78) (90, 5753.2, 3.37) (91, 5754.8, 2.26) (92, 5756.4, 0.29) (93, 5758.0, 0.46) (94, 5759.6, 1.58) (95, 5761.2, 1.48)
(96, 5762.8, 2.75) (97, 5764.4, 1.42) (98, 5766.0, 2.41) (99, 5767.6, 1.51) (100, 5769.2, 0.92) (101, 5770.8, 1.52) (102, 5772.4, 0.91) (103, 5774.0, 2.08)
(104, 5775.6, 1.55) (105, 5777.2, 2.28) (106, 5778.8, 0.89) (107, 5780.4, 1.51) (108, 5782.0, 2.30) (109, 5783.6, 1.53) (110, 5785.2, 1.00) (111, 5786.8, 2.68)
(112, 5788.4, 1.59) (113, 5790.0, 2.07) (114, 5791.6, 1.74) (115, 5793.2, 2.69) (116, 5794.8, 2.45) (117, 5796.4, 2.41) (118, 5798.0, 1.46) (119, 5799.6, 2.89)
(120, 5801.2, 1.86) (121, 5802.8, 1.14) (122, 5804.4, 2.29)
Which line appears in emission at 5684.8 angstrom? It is H-beta 4861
